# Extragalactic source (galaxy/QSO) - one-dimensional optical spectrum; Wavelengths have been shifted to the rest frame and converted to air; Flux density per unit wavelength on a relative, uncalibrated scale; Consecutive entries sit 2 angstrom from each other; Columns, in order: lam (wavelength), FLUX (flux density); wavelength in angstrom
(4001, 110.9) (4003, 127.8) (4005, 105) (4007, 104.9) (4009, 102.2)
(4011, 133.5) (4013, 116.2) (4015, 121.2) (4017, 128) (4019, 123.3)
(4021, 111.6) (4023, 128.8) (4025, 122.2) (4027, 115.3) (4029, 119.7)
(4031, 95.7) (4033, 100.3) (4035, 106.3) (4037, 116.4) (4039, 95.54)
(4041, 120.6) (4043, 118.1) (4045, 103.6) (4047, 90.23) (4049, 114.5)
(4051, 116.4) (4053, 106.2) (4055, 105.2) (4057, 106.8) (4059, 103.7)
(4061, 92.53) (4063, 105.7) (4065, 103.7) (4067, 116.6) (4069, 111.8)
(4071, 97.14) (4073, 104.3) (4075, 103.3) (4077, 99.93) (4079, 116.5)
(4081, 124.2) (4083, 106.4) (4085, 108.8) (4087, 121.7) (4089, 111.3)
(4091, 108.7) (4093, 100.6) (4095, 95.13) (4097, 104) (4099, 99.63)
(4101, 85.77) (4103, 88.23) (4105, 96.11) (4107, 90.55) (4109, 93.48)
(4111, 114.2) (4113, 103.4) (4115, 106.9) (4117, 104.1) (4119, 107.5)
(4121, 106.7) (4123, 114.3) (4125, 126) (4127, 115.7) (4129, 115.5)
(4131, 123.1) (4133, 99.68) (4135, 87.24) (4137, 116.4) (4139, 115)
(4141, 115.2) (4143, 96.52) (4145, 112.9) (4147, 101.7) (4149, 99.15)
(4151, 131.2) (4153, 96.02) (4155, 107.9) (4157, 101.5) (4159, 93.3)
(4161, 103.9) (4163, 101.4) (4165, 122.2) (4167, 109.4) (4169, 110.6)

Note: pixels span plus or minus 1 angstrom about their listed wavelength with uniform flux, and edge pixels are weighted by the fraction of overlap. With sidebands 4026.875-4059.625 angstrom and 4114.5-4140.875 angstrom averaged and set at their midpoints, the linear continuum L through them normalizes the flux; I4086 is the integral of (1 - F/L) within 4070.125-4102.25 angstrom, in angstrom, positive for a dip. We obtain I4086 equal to 1.2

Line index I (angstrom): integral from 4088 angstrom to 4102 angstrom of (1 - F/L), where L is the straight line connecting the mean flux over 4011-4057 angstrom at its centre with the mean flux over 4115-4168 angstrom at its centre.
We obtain 1.2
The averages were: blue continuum 113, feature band 101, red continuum 109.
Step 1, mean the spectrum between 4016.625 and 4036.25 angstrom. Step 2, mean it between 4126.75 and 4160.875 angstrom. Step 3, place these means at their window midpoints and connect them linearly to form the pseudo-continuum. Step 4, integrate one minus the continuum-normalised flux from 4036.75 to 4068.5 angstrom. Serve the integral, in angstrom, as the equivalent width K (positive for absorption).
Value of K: 1.7 angstrom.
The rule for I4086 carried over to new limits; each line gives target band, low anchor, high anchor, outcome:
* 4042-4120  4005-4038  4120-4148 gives 5.41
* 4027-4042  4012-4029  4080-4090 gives 1.40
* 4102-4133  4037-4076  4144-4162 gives -0.33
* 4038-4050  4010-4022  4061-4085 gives 0.83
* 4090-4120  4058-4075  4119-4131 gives 3.19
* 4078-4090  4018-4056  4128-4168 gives -0.58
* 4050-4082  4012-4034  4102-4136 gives 1.27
